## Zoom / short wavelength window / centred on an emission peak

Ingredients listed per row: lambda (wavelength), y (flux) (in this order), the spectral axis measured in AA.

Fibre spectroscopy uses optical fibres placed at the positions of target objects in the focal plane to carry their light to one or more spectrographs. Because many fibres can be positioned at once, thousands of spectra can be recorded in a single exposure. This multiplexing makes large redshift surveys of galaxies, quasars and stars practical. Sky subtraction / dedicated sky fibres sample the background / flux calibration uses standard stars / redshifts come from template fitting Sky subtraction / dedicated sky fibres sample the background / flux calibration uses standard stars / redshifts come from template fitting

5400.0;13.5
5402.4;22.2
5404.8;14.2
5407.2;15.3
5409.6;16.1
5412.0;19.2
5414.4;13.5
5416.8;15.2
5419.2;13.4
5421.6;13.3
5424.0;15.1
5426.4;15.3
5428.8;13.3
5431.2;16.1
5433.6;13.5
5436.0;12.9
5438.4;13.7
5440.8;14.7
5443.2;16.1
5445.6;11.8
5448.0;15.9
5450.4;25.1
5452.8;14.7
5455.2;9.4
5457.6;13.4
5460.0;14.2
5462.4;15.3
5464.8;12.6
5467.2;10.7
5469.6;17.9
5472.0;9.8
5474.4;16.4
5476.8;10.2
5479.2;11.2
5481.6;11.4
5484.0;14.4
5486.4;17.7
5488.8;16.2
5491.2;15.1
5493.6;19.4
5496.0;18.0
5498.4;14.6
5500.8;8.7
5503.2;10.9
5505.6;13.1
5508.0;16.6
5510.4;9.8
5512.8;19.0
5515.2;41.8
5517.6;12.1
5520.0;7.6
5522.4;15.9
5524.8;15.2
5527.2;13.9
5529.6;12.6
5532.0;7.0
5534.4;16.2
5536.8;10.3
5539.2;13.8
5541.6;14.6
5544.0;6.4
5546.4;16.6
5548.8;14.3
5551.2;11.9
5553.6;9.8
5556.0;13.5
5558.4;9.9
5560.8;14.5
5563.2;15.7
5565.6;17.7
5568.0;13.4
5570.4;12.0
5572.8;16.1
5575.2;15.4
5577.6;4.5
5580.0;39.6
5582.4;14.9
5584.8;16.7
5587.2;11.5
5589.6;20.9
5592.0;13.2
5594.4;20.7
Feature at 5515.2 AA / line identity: Hbeta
